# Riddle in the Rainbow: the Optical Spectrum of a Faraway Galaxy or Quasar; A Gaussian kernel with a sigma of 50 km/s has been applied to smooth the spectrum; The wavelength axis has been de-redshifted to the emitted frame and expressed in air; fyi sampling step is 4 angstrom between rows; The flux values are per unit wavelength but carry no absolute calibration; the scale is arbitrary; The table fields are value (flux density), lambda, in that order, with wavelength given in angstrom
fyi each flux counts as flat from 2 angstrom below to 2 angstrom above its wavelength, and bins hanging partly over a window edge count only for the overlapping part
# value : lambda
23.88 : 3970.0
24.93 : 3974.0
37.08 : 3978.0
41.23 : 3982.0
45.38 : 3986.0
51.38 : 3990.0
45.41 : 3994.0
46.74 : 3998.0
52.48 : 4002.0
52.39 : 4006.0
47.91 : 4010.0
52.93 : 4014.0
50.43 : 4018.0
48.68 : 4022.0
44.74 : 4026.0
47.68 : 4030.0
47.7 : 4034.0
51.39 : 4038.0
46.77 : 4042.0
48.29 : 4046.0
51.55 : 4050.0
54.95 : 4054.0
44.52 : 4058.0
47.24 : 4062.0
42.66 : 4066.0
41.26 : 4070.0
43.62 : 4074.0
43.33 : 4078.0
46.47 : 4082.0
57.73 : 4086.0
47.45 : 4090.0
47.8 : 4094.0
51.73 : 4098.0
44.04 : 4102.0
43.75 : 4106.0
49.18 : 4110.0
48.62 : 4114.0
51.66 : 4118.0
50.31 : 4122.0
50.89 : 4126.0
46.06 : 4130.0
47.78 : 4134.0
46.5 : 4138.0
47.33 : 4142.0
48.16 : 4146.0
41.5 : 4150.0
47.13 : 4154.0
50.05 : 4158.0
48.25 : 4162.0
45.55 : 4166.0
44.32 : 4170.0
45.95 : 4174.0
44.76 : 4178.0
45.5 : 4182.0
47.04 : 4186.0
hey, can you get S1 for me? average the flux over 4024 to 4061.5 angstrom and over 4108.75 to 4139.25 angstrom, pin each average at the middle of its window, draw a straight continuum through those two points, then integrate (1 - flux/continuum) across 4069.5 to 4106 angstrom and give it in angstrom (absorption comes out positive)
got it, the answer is 1.2 angstrom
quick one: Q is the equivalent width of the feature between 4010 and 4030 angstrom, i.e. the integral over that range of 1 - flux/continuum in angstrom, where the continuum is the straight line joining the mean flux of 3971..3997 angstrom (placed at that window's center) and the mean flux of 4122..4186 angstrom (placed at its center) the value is -3.4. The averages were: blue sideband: 40.5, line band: 48.9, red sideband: 46.8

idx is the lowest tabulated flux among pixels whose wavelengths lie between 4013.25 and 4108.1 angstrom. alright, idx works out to 41.26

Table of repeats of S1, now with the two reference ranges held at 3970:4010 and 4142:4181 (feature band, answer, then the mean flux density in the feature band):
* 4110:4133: -2.0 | 49.4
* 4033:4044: -1.1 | 48.7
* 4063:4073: 0.4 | 42.7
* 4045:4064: -2.1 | 49.4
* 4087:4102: -1.3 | 48.9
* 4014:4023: -1.4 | 50.4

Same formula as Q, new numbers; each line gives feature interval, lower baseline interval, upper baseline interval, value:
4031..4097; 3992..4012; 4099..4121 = 0.76 angstrom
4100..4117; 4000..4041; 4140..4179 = 0.29 angstrom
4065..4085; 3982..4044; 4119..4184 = 1.51 angstrom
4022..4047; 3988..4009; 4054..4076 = -0.42 angstrom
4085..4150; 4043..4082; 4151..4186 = -2.75 angstrom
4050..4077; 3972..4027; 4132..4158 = 0.09 angstrom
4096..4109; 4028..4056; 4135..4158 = 0.32 angstrom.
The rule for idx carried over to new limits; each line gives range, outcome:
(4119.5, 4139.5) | 46.06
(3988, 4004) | 45.41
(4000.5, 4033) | 44.74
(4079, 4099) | 46.47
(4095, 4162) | 41.5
